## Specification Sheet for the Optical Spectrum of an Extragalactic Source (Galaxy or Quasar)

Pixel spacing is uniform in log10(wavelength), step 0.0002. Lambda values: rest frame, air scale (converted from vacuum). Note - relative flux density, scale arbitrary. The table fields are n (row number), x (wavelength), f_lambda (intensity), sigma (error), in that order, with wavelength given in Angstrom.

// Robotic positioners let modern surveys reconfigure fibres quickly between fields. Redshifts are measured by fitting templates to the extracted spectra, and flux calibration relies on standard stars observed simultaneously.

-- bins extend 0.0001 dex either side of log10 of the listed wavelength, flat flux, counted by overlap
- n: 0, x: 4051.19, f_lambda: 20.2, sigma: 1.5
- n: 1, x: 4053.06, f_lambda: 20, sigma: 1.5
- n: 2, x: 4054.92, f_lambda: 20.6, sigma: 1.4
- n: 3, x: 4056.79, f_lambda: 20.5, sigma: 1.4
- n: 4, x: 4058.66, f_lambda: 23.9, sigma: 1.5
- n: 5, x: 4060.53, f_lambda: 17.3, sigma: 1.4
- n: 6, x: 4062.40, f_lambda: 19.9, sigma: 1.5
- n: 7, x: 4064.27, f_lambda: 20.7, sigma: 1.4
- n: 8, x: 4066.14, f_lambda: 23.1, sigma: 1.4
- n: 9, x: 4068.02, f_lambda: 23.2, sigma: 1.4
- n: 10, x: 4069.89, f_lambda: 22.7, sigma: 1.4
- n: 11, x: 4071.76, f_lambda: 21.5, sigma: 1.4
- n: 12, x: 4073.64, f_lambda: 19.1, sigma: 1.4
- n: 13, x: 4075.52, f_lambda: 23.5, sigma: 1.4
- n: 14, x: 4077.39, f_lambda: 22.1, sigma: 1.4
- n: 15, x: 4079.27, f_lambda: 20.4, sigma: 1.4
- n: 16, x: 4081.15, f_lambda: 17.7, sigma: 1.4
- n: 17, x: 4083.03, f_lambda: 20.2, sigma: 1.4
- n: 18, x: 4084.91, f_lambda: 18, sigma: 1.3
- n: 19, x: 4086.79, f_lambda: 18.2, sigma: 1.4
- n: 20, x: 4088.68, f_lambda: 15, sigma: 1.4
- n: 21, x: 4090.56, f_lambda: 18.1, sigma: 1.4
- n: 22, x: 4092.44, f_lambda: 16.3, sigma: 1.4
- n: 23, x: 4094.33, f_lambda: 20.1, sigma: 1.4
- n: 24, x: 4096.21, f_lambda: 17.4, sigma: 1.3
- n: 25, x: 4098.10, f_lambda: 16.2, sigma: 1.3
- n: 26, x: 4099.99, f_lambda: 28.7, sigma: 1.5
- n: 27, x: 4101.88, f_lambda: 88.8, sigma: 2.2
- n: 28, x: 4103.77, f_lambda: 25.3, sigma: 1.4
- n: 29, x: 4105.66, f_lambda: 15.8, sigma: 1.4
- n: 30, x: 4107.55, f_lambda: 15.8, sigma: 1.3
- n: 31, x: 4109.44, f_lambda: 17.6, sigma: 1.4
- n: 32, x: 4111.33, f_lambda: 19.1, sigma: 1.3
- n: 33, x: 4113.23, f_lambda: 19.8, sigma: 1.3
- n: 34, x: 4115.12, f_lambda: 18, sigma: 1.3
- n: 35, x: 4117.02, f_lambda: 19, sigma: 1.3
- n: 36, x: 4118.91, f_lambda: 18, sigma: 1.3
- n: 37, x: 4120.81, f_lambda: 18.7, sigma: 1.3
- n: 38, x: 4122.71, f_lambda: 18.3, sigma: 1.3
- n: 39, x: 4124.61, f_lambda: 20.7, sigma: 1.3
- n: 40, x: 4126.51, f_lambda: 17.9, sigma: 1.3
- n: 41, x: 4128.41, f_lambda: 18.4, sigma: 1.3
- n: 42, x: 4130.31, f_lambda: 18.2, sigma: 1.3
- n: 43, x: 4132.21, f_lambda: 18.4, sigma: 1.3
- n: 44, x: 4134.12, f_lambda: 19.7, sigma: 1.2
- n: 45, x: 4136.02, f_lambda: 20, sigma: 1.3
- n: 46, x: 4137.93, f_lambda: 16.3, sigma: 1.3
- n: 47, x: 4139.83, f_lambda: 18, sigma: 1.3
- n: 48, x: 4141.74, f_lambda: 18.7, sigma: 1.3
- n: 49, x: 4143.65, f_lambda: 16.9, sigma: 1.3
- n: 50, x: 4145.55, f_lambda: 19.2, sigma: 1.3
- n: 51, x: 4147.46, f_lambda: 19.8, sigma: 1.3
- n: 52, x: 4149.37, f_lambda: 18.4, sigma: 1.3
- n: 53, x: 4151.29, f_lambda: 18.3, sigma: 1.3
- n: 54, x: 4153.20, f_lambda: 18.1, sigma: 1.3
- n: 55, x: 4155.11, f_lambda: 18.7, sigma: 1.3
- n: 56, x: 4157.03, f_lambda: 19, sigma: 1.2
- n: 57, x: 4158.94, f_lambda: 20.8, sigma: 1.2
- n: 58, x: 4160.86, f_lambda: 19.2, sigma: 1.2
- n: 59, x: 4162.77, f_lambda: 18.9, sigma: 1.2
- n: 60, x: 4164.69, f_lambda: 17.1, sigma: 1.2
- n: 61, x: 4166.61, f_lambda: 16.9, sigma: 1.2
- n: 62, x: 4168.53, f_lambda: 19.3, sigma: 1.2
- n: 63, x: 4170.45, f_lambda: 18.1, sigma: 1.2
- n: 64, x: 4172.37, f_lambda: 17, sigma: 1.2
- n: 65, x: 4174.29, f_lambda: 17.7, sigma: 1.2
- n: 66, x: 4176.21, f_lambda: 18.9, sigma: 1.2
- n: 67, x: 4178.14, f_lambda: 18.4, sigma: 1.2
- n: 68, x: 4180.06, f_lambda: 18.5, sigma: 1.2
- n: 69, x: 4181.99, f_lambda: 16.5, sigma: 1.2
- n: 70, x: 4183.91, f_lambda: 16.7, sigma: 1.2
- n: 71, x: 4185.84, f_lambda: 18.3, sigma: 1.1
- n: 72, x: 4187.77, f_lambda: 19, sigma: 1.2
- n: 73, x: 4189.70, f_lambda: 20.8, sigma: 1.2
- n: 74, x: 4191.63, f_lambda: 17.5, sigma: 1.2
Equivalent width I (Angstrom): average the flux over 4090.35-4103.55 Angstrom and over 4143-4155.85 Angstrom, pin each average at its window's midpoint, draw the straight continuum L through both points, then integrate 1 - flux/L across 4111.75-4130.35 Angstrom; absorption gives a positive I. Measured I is 4.4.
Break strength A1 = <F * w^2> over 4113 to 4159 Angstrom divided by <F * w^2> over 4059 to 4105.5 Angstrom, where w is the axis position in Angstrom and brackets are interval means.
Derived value 0.83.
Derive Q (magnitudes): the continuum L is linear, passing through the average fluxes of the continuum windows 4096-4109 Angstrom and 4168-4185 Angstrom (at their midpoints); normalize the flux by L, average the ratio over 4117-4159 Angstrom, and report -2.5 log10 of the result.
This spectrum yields 0.274 mag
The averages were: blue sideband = 29.9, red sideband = 17.9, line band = 18.6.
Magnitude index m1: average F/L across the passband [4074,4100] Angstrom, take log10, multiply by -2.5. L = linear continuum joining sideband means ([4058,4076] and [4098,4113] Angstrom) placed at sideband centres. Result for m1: 0.29 mag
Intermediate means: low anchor 21.4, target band 19.1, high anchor 28.7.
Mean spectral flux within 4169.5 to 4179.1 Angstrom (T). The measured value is 18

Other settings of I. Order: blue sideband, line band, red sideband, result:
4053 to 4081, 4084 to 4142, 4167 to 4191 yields -2.77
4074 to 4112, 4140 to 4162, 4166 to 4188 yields 0.67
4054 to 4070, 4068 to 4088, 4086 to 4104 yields 2.78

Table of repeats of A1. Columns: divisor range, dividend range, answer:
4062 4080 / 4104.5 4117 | 0.84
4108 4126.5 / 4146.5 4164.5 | 1.03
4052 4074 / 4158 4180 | 0.92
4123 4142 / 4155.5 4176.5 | 1.01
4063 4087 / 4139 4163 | 0.93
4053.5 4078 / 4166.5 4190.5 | 0.90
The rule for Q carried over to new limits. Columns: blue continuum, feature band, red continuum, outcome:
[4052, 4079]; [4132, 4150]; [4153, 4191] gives 0.039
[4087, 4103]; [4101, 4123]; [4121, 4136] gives -0.049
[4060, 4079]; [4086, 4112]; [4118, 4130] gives -0.199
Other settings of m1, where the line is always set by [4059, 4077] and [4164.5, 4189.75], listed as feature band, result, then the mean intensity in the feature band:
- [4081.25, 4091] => 0.16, 17.9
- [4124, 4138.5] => 0.04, 18.7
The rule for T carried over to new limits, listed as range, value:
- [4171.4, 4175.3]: 17.4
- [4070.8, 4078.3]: 21.6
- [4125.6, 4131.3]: 18.2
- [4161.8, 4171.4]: 18.1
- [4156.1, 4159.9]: 19.9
